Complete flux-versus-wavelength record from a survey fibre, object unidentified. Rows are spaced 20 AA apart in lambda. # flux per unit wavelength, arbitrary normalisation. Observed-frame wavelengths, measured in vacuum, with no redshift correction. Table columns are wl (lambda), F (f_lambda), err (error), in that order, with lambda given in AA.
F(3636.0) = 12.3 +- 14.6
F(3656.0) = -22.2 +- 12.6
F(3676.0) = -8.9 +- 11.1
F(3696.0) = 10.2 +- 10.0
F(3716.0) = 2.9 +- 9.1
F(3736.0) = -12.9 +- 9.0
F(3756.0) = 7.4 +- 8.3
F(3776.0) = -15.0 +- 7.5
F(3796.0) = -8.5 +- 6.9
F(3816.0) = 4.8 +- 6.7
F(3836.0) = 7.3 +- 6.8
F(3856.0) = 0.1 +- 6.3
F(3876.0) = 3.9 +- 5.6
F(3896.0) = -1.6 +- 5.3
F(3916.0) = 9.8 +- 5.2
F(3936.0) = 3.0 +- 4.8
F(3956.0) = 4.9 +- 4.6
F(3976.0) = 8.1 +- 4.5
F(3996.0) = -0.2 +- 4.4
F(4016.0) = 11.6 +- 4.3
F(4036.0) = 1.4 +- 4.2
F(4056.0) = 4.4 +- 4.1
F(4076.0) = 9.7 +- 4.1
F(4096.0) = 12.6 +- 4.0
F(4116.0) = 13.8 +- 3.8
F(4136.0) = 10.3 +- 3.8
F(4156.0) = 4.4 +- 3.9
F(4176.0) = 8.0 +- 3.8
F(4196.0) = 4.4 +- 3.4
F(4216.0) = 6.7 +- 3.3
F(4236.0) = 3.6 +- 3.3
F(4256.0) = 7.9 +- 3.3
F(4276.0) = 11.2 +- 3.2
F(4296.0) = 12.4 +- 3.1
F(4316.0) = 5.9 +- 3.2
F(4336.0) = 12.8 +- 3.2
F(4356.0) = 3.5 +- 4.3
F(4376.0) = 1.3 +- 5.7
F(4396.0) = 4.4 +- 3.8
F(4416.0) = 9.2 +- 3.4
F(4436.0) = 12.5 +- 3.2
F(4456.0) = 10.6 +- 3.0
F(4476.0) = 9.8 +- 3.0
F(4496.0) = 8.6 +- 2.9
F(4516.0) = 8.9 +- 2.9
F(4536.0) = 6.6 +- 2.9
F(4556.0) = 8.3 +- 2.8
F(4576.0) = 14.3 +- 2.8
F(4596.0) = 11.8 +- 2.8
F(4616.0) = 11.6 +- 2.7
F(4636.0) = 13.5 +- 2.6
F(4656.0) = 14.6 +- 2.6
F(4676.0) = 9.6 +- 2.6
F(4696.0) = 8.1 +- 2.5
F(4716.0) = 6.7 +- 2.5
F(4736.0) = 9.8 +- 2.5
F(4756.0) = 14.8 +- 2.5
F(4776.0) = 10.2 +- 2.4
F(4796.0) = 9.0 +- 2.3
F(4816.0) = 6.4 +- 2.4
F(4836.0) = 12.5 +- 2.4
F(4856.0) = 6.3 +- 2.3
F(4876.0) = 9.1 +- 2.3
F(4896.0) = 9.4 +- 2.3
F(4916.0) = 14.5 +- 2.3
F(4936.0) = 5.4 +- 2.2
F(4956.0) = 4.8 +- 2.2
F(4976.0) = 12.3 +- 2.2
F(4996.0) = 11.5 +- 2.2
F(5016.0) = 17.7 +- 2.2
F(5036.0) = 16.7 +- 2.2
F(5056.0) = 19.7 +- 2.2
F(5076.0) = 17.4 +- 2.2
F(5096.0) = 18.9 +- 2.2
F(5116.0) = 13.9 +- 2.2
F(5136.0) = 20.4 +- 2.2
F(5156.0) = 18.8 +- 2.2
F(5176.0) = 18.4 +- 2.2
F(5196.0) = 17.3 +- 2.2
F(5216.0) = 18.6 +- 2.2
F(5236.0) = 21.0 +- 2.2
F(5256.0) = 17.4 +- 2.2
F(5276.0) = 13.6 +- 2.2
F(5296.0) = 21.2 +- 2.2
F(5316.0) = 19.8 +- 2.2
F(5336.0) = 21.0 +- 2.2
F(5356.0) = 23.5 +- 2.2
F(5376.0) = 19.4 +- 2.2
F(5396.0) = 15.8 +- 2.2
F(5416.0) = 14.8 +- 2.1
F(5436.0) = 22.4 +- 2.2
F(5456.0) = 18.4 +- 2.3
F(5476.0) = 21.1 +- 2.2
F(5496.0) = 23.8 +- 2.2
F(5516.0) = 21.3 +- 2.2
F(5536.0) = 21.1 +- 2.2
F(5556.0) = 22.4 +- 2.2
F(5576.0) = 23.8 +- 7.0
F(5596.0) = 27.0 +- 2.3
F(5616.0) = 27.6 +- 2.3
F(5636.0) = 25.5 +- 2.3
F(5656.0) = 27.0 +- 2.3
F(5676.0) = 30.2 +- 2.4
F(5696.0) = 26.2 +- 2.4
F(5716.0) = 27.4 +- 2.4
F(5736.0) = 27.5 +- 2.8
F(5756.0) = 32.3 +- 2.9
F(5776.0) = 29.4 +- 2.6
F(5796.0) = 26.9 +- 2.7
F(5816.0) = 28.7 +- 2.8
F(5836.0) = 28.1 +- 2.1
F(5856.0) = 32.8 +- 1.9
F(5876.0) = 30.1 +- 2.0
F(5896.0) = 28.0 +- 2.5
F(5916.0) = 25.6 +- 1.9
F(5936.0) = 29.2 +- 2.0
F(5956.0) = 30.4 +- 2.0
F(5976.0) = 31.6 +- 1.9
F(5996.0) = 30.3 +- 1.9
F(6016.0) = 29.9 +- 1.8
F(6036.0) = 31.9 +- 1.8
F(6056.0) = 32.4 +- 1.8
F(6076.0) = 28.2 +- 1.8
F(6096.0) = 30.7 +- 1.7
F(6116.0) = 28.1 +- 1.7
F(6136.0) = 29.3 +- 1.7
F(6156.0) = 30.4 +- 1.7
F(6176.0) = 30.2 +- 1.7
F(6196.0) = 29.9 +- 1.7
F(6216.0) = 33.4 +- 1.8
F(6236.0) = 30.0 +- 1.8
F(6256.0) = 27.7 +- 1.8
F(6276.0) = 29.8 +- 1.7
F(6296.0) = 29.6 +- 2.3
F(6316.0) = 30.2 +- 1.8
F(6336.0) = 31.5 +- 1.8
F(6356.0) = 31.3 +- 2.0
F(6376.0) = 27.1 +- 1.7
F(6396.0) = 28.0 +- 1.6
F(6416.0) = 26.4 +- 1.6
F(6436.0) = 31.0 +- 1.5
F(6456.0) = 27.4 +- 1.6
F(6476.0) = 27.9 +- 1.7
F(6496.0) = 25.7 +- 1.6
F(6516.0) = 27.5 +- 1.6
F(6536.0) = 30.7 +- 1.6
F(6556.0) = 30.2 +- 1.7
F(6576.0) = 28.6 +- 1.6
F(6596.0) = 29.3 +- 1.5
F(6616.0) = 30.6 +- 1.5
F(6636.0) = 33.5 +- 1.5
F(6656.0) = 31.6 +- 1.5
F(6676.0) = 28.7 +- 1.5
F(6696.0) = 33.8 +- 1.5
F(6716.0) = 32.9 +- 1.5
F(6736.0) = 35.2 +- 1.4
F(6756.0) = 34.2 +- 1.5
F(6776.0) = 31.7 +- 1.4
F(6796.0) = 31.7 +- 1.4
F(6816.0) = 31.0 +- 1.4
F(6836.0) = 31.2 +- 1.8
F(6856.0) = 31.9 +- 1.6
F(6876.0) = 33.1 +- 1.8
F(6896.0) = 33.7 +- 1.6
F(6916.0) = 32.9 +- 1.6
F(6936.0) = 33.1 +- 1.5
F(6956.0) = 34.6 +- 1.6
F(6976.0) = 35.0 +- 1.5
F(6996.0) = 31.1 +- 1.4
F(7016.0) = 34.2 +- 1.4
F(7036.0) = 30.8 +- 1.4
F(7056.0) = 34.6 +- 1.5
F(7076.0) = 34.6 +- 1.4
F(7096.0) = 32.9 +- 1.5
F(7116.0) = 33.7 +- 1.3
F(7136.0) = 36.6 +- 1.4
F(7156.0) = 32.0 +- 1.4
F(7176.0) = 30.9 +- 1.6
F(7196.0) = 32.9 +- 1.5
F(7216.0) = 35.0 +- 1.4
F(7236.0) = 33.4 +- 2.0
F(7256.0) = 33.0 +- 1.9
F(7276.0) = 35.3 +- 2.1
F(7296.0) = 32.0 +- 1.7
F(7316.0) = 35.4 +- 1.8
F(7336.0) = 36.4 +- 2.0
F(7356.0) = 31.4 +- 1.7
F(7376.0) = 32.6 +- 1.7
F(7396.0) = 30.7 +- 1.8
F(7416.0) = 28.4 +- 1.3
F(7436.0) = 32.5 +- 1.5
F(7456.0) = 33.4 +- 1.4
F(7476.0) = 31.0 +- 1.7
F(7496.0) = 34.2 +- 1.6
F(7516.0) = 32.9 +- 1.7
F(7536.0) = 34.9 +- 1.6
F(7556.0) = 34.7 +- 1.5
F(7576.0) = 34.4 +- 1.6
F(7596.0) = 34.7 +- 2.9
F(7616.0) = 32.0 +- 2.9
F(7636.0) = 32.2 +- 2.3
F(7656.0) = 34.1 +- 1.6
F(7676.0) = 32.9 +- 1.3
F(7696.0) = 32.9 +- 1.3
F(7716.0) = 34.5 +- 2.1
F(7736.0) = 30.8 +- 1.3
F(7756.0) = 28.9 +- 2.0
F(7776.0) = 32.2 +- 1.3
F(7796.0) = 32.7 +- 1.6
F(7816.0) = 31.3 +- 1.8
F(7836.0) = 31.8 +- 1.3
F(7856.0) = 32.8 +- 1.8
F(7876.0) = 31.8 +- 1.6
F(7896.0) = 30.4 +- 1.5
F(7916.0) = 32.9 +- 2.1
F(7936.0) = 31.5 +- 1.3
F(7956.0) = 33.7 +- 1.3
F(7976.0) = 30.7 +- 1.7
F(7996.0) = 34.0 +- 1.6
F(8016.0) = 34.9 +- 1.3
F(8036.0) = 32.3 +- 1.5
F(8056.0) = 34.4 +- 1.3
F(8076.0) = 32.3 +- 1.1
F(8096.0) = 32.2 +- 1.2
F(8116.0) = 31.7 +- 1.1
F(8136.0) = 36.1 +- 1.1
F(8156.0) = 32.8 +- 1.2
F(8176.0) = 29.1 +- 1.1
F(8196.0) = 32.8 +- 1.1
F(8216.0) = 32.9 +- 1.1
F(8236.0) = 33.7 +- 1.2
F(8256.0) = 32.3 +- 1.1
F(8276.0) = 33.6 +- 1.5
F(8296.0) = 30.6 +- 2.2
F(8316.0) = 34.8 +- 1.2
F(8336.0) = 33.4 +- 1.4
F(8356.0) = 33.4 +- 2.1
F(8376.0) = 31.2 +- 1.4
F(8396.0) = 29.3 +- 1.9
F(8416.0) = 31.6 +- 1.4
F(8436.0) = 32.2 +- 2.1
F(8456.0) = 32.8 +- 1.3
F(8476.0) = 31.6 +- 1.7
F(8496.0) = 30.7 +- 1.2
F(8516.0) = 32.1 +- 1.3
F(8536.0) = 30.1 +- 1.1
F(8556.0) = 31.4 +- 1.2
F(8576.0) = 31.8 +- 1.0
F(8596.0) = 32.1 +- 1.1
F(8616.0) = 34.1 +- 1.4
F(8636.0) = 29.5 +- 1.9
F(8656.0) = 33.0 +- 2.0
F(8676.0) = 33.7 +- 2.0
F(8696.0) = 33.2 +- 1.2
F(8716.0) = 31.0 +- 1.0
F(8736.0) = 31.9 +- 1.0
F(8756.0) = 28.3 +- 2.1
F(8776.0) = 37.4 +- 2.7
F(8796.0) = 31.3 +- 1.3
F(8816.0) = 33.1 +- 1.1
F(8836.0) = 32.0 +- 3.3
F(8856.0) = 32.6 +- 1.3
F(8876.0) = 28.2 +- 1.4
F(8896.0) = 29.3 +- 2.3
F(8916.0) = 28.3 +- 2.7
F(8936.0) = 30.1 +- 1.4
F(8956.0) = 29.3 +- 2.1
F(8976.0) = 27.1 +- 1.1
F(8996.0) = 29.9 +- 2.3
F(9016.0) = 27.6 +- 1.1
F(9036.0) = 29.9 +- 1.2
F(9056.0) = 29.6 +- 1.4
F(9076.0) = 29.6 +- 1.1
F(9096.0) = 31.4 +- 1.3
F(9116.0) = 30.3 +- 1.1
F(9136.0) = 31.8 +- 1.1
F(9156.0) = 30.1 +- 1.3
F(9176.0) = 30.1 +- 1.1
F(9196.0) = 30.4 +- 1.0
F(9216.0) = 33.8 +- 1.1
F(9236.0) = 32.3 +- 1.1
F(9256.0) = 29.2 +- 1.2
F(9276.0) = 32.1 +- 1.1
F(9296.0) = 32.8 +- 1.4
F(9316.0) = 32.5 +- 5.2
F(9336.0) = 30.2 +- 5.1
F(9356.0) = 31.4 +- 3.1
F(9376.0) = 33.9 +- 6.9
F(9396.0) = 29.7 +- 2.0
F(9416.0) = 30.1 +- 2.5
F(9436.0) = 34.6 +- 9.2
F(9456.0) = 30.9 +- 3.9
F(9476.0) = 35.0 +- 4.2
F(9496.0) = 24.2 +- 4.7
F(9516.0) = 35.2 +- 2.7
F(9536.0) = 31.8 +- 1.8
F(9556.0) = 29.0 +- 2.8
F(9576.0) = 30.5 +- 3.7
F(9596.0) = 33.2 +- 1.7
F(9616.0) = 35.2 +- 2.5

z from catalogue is 0.257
